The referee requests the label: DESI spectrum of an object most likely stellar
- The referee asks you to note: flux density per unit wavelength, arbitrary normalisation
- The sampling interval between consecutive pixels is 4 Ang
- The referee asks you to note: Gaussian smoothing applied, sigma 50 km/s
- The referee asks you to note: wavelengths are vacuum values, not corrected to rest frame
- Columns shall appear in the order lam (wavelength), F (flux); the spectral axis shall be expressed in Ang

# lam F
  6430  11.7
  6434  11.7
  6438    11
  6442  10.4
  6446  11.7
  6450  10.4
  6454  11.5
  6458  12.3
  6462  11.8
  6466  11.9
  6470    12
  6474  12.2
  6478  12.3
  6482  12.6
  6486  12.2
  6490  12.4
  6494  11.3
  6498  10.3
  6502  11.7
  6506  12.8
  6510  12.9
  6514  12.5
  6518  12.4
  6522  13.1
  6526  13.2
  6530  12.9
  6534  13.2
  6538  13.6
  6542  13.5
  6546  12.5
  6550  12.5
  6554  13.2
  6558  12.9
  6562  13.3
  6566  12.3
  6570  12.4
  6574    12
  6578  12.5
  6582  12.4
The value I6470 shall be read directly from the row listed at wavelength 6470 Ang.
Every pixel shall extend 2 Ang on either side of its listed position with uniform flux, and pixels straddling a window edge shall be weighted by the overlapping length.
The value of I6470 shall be 12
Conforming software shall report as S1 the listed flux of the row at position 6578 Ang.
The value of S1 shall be 12.5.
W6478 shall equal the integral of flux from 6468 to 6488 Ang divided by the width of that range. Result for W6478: 12.3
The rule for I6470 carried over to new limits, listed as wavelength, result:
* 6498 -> 10.3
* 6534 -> 13.2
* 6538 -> 13.6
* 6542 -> 13.5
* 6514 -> 12.5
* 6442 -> 10.4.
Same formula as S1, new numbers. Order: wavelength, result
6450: 10.4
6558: 12.9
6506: 12.8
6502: 11.7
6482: 12.6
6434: 11.7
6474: 12.2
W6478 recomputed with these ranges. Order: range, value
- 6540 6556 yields 12.9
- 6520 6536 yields 13.1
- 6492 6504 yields 11.1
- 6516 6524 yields 12.8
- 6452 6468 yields 11.9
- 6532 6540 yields 13.4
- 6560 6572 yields 12.7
